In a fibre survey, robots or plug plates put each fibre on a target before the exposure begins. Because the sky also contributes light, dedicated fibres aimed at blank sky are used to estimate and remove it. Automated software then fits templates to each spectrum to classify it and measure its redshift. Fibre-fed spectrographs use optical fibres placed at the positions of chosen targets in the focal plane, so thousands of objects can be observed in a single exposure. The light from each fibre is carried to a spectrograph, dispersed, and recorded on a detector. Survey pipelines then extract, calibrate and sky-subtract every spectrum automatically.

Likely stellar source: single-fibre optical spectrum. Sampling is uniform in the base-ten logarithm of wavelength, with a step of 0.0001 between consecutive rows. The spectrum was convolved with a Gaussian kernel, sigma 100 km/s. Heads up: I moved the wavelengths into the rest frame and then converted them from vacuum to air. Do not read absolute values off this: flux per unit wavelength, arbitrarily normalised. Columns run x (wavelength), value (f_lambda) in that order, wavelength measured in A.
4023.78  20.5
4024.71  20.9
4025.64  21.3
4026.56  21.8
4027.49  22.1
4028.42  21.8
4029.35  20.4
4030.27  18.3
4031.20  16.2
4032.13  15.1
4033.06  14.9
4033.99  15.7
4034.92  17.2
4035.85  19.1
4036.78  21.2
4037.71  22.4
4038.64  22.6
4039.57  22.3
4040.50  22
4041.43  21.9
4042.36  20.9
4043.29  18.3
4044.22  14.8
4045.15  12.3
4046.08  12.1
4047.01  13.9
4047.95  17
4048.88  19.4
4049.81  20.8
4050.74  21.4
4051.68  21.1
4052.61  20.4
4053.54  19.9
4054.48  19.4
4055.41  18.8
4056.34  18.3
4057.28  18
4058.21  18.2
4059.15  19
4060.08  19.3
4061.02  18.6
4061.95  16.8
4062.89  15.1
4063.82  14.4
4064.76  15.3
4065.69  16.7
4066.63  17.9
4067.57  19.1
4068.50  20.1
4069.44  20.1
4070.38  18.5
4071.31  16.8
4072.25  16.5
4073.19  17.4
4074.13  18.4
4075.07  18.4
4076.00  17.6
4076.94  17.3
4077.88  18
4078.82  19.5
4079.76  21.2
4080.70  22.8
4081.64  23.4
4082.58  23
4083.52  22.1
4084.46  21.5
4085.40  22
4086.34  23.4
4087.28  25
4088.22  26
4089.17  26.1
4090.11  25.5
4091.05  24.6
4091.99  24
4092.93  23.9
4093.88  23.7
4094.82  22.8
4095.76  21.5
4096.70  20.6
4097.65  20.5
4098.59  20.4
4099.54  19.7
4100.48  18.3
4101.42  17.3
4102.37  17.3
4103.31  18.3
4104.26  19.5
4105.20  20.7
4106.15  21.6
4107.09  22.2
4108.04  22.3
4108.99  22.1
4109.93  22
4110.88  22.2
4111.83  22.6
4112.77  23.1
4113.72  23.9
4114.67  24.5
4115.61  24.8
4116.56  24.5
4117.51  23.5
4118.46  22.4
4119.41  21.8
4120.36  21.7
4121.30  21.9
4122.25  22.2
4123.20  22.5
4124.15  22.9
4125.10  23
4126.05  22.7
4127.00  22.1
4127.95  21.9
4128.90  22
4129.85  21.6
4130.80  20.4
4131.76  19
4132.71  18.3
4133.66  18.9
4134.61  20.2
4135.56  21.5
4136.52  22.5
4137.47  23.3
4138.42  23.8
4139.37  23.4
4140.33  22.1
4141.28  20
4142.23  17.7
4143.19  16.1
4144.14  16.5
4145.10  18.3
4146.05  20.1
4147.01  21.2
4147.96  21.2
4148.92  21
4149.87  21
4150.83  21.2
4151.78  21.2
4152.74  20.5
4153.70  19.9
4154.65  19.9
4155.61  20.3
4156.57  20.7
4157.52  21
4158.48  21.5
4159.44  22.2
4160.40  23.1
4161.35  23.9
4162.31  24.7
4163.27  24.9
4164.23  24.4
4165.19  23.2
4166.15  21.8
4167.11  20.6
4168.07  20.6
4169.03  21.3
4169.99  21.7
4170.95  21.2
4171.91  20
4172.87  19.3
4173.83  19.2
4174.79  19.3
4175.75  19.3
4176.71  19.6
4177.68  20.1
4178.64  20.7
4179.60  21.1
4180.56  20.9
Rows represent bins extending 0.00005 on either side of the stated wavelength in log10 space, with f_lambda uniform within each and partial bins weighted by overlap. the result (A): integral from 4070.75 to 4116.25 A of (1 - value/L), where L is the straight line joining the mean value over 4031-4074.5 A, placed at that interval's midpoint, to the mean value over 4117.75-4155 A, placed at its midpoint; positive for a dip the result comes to -4.2 A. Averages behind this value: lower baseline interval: 18.2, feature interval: 21.4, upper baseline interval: 21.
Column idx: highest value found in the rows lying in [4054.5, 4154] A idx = 26.1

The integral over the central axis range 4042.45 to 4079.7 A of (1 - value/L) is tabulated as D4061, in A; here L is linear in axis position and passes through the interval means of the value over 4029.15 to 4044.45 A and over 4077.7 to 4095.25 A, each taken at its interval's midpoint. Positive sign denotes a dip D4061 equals 5.6 A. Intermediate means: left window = 19.1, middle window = 17.9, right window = 23.2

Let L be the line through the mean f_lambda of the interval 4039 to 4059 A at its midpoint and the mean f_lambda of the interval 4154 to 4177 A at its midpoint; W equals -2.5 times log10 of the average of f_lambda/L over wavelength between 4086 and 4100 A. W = -0.18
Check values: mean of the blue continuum 18.7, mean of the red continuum 21.4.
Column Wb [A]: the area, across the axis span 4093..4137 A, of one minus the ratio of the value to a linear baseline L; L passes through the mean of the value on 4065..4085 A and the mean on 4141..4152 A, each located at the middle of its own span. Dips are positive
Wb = -4.7 A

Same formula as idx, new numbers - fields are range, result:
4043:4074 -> 21.4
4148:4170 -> 24.9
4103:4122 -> 24.8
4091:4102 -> 24.6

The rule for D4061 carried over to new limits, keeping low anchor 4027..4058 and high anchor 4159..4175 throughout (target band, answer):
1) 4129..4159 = 1.17 A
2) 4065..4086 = 0.18 A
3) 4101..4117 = -0.98 A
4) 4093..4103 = -0.08 A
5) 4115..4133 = -1.13 A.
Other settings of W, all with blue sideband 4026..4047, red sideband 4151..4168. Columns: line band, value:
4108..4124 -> -0.102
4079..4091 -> -0.173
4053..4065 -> 0.085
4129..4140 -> 0.004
